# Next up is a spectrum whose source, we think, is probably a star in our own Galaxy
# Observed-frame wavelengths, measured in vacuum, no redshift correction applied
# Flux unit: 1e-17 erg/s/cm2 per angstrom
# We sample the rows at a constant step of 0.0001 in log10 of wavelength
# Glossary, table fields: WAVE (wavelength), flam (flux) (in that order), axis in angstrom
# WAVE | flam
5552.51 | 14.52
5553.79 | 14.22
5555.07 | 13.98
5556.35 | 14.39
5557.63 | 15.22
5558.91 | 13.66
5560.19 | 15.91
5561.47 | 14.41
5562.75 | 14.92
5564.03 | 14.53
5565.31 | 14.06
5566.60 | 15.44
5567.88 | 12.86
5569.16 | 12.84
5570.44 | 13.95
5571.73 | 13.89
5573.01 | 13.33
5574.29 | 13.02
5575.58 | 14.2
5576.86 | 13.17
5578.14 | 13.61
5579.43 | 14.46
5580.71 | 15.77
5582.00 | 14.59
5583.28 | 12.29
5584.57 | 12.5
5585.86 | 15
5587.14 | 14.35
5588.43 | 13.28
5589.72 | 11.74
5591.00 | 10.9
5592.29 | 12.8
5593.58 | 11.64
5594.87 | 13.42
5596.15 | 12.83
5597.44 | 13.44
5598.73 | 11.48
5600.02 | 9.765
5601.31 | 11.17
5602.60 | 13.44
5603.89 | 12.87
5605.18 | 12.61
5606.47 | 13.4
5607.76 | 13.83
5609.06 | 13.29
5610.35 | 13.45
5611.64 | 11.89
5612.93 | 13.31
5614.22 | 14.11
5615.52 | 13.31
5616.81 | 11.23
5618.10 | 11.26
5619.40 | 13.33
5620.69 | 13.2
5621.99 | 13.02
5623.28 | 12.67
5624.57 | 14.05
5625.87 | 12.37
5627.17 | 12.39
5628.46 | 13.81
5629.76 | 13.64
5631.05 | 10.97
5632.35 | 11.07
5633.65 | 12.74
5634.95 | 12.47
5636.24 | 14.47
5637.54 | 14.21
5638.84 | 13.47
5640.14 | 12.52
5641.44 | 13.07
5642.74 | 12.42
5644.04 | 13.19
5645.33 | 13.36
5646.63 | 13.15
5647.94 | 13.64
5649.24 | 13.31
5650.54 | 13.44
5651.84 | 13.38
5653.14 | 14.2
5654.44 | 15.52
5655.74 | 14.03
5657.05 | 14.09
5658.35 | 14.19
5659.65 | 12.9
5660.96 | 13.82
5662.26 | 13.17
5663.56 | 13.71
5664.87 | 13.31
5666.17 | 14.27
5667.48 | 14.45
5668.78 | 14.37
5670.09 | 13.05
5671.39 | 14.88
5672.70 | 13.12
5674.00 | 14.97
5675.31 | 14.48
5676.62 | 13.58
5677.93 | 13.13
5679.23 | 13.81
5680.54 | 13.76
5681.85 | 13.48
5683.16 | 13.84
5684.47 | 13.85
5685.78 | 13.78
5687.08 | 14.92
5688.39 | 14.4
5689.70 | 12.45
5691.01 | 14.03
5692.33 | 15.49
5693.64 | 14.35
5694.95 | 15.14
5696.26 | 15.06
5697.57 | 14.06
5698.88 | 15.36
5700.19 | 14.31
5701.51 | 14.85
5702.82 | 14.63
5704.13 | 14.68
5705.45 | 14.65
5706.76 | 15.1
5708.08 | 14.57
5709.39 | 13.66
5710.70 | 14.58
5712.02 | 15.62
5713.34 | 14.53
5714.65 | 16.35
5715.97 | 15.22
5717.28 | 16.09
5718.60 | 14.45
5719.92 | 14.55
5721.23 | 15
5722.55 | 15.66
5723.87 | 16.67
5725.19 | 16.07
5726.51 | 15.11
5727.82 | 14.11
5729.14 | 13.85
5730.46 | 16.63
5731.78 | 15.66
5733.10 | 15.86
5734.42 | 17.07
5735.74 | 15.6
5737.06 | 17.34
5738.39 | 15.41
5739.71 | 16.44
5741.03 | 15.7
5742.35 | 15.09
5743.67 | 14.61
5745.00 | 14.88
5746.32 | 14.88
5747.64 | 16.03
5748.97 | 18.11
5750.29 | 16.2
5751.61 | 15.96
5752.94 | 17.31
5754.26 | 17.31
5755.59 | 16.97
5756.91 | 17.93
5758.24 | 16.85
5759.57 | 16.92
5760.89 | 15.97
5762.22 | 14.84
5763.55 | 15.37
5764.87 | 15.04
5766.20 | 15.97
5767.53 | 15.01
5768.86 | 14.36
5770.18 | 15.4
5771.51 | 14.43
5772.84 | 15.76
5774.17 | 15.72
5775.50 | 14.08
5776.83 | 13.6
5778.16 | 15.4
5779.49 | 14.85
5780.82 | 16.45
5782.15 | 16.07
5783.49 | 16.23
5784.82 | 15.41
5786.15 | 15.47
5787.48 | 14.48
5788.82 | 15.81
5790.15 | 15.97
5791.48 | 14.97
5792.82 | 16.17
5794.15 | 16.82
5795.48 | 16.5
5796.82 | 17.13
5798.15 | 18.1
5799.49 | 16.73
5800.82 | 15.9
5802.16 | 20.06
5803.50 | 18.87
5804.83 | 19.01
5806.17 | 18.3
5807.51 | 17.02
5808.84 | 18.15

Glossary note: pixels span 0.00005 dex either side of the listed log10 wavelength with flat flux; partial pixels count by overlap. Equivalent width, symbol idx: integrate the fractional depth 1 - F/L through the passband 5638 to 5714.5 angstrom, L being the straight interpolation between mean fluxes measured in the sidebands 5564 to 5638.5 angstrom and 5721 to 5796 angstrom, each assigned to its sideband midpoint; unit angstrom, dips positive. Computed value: 1.7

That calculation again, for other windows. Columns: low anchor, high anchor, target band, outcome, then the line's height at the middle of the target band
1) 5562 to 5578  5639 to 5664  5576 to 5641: 3.62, 13.7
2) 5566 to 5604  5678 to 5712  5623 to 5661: 1.35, 13.8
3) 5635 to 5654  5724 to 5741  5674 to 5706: 0.82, 14.6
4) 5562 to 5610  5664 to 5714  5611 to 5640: 1.69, 13.7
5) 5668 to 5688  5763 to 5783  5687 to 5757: -4.05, 14.5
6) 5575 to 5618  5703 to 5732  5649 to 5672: 0.34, 14.1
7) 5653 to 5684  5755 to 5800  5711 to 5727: -0.70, 14.8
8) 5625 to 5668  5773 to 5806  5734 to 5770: -1.23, 15.5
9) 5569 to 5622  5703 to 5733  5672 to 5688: 0.64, 14.5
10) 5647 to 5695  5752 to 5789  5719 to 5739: -0.90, 14.9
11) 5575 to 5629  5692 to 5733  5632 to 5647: 0.69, 13.7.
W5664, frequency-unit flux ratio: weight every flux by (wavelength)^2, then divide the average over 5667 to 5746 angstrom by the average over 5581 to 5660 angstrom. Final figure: 1.17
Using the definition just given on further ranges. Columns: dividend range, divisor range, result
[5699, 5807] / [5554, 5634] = 1.26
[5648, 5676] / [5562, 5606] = 1.08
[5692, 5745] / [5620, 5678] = 1.16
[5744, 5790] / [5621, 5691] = 1.21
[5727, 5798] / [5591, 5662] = 1.27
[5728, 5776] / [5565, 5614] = 1.27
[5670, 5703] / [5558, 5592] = 1.07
